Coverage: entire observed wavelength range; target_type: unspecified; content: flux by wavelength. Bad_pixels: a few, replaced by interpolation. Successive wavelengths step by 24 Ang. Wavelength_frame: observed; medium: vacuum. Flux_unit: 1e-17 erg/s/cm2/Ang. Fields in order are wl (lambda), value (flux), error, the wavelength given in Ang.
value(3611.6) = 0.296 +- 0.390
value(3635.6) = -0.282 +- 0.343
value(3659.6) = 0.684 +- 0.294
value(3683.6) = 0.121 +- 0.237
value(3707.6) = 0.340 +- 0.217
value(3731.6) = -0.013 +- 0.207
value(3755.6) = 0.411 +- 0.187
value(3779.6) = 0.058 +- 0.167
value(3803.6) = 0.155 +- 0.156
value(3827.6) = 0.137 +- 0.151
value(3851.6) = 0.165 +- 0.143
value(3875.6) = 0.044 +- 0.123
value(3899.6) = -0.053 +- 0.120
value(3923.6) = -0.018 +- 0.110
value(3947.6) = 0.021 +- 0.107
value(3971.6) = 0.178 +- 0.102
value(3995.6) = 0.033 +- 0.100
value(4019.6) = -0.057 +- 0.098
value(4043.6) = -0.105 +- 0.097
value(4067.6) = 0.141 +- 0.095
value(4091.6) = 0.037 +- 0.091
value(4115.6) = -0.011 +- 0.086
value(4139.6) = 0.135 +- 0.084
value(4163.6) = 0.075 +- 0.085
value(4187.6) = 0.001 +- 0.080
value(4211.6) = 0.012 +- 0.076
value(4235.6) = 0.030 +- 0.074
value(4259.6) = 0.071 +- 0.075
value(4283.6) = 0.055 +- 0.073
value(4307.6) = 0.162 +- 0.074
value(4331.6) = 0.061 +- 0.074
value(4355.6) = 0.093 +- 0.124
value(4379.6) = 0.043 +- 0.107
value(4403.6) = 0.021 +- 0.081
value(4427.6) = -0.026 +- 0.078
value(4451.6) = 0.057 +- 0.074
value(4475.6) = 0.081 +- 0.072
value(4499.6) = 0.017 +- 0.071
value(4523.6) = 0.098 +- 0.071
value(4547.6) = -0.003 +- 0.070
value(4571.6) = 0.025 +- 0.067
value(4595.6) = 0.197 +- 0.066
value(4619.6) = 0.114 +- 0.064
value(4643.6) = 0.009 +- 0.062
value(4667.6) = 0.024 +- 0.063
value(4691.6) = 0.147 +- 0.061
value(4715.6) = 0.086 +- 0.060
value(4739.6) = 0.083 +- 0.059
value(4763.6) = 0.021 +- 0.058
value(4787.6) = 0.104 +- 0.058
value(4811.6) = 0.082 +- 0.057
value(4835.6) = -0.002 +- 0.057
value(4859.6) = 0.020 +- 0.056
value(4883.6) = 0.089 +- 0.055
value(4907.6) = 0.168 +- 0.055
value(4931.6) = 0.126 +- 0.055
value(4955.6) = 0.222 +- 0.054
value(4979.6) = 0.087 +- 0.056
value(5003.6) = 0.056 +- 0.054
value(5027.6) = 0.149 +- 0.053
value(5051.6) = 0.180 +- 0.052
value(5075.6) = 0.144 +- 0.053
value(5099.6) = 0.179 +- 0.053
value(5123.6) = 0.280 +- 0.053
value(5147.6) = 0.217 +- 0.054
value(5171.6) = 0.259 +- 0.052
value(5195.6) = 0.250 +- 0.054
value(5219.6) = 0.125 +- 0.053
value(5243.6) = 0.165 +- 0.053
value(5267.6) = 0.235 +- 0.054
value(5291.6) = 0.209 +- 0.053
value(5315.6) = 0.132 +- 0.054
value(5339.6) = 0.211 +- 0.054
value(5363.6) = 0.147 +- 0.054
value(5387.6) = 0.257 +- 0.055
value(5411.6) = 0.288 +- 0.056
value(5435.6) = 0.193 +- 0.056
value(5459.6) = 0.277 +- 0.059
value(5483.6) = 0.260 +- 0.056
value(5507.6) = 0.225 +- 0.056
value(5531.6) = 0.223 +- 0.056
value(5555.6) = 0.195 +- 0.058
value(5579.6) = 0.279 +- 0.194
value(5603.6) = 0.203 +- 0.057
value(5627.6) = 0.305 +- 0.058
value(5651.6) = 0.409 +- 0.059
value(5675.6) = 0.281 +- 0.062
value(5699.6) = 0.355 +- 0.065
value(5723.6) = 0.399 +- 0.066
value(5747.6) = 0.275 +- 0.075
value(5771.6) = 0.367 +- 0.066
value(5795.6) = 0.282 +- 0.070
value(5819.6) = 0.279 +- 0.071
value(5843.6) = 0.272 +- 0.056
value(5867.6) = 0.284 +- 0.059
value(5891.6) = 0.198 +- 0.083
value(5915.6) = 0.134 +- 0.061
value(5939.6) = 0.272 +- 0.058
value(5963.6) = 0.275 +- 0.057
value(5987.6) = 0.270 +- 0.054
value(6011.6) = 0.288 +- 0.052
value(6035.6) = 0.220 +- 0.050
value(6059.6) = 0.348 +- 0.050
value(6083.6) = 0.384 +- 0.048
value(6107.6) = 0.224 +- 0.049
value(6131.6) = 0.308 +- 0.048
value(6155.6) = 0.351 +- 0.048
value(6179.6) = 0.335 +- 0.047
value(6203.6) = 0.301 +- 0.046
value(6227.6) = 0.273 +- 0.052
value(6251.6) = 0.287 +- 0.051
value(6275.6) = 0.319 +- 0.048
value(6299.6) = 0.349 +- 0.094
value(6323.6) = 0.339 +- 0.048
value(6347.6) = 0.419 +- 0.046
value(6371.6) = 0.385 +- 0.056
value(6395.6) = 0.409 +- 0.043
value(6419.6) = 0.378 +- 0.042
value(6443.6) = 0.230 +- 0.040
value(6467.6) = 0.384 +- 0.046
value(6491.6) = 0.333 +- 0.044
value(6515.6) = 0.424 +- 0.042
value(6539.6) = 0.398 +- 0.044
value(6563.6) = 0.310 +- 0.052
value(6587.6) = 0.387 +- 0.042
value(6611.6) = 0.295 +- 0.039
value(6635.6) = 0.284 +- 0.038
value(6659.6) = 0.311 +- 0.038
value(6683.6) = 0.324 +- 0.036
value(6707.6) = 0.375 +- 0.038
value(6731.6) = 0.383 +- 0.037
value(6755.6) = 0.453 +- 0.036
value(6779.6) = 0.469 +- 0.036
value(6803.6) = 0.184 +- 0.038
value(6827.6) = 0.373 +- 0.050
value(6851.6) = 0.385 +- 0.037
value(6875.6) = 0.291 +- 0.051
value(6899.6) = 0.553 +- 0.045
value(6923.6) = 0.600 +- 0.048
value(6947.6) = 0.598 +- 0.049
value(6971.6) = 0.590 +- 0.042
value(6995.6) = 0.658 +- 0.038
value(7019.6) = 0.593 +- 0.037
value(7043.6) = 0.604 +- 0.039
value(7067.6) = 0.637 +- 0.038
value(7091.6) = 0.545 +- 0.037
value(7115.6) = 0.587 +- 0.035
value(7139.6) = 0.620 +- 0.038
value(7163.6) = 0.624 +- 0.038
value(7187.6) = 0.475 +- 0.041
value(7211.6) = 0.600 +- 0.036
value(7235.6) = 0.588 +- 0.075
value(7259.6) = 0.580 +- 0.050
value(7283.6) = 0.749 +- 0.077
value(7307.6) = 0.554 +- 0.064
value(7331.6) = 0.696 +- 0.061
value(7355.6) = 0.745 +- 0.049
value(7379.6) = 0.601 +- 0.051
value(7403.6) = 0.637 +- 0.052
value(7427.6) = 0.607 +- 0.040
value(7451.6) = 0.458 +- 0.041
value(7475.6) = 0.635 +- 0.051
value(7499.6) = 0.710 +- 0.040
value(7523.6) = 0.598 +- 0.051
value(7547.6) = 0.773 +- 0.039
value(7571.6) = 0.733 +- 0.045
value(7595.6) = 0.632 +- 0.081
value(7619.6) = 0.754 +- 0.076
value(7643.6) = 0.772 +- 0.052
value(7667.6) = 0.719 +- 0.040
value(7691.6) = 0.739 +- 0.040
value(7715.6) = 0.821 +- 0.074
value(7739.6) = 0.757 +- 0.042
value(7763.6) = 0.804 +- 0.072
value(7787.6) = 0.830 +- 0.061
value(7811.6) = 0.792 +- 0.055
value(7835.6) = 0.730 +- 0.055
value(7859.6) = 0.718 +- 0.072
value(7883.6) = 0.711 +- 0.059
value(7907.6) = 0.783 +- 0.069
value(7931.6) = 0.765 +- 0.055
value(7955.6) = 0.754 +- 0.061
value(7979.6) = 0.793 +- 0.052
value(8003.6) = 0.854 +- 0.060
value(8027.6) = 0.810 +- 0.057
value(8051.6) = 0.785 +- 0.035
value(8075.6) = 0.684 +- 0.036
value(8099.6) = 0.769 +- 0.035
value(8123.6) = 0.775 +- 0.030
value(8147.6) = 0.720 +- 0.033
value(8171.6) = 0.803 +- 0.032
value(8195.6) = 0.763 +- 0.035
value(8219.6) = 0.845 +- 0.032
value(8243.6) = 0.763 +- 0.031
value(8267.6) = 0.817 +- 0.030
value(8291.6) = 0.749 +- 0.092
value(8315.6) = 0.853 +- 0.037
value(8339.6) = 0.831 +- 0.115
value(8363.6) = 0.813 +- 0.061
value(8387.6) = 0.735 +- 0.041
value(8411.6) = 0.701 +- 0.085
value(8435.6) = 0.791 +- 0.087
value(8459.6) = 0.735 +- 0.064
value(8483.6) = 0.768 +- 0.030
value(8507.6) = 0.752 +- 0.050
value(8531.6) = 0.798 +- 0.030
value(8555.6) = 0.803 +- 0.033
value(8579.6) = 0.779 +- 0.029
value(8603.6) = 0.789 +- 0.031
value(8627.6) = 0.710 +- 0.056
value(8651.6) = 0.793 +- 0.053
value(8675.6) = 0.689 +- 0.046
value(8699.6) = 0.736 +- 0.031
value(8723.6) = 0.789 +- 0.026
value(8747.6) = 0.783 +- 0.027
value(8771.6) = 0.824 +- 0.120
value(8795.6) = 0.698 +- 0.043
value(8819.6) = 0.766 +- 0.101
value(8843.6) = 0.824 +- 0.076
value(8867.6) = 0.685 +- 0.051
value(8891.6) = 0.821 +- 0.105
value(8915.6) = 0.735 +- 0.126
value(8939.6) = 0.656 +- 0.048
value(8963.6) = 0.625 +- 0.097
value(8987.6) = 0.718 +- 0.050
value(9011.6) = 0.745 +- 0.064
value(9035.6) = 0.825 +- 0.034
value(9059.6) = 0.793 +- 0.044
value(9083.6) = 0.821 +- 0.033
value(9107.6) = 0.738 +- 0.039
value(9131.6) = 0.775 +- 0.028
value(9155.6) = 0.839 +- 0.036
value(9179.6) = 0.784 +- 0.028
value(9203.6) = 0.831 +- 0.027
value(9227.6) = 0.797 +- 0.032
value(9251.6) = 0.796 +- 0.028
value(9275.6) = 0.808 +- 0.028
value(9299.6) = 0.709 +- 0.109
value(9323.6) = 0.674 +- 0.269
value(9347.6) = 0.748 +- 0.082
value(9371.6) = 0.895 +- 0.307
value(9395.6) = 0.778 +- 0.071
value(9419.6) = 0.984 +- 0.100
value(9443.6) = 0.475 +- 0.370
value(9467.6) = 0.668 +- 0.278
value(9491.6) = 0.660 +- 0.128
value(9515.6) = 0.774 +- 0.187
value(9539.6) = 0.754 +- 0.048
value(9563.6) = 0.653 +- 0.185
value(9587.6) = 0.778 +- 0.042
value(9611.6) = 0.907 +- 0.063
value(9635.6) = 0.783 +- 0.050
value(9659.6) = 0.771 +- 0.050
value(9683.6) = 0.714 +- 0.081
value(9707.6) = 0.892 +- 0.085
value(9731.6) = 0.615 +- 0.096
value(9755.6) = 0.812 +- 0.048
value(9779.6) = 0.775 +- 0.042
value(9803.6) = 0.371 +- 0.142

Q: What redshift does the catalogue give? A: 0.73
